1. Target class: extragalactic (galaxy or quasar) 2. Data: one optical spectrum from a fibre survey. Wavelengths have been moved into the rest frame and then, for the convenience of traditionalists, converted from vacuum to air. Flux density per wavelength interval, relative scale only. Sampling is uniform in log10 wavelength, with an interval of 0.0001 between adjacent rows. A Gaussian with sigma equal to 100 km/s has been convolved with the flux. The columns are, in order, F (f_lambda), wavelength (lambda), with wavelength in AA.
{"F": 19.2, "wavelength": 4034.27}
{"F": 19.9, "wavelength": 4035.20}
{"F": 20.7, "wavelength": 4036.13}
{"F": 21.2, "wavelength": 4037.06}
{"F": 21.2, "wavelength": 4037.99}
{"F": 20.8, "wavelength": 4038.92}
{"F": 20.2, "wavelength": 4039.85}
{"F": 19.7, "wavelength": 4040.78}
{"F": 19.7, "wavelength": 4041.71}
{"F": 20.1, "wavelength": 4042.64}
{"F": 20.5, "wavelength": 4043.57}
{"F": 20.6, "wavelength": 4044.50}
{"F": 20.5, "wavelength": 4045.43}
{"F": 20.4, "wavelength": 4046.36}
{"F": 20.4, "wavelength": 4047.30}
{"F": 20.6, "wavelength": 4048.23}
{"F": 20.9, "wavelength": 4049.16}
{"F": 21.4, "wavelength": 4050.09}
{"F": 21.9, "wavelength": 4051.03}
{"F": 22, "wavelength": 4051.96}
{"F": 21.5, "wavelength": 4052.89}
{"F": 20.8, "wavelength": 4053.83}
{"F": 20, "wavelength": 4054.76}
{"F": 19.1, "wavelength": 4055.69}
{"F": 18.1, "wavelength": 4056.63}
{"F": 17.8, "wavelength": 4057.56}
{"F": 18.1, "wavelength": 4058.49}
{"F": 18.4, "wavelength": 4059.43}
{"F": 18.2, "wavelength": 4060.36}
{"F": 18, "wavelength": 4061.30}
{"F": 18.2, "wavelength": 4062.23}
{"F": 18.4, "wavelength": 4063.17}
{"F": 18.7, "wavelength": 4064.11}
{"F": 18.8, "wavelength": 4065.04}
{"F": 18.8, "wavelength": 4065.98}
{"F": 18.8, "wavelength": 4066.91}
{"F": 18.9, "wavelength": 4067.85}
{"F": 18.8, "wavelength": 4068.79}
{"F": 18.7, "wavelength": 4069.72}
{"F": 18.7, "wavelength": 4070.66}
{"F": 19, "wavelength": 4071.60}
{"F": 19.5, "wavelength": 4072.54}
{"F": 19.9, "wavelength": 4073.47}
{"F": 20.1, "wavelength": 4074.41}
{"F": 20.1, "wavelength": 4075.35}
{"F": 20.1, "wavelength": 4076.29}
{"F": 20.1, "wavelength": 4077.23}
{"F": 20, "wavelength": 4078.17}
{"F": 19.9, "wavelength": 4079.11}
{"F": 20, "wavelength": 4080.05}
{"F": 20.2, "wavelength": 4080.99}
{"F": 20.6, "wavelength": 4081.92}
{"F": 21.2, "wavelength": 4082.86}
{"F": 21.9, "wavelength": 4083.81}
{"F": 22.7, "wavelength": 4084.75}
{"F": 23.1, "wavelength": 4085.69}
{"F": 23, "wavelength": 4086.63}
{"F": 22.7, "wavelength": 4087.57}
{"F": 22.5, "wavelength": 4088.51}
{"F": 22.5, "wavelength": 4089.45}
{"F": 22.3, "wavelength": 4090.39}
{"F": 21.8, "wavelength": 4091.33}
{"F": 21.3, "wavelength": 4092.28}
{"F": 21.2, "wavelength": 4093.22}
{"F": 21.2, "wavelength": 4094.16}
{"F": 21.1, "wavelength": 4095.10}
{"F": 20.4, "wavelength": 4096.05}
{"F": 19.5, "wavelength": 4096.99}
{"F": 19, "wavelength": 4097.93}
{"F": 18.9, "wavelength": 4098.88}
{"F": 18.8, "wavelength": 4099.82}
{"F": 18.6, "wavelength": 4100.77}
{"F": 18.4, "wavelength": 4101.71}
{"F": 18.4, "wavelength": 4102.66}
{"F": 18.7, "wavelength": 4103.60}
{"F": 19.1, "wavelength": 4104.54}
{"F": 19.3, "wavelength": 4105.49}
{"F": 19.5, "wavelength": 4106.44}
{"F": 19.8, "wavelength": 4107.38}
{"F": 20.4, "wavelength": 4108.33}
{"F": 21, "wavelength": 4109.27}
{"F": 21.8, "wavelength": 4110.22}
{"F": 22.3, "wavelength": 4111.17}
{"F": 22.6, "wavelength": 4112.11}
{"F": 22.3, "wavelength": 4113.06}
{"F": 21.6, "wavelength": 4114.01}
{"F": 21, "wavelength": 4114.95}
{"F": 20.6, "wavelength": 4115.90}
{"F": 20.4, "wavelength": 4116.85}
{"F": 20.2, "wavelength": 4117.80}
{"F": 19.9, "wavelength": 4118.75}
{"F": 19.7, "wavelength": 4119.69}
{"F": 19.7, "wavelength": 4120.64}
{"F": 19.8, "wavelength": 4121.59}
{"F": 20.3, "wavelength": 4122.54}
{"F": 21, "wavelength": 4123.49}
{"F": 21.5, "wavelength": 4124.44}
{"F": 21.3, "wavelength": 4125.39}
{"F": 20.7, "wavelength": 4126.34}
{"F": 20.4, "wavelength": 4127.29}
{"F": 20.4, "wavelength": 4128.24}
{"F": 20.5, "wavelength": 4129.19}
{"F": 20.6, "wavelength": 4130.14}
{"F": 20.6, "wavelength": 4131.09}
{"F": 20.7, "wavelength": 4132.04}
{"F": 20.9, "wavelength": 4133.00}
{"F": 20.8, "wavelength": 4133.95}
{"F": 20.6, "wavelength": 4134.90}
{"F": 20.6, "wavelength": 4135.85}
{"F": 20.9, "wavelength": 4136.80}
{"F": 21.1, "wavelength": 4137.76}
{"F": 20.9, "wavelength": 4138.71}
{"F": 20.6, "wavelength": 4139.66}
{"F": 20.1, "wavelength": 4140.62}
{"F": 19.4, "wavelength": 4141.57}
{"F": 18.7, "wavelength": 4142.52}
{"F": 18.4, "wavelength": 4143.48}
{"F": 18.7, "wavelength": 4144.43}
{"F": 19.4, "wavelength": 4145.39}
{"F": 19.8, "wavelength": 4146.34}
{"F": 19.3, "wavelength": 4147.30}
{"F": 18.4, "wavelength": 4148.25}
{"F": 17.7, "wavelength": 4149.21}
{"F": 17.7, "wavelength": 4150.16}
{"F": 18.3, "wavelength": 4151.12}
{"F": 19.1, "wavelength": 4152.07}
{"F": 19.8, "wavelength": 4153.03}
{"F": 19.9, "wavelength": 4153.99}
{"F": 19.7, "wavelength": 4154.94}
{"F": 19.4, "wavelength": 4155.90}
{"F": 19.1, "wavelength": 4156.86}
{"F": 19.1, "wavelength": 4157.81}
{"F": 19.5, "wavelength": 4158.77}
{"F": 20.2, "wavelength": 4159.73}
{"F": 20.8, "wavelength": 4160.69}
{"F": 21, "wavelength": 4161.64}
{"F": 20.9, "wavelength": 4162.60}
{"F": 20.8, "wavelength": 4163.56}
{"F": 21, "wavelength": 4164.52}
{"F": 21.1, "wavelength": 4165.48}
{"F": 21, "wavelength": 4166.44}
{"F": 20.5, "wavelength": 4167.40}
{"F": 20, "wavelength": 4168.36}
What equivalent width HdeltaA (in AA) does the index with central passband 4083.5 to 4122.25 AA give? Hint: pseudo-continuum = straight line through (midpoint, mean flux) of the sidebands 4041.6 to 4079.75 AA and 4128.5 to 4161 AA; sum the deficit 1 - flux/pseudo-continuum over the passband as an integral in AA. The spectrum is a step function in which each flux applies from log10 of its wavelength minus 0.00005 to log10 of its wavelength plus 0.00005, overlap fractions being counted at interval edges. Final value -2.0 AA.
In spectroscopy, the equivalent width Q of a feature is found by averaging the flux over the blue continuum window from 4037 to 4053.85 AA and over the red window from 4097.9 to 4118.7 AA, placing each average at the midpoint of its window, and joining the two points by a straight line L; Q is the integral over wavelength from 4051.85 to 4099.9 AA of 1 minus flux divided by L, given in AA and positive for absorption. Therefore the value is 0.9 AA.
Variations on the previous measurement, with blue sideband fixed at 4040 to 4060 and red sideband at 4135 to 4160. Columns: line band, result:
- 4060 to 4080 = 0.8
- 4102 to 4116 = -0.6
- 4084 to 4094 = -1.2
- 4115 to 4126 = -0.4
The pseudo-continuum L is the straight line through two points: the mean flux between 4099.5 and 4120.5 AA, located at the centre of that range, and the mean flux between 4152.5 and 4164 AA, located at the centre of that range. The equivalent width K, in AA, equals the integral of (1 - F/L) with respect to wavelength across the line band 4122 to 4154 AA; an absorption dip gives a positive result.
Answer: 0.2 AA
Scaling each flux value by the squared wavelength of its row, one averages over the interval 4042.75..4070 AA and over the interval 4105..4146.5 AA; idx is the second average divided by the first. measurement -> 1.08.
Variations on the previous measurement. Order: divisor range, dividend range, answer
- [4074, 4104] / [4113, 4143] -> 1.01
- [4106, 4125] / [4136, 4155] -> 0.95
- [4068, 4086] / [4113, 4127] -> 1.04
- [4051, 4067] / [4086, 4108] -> 1.08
